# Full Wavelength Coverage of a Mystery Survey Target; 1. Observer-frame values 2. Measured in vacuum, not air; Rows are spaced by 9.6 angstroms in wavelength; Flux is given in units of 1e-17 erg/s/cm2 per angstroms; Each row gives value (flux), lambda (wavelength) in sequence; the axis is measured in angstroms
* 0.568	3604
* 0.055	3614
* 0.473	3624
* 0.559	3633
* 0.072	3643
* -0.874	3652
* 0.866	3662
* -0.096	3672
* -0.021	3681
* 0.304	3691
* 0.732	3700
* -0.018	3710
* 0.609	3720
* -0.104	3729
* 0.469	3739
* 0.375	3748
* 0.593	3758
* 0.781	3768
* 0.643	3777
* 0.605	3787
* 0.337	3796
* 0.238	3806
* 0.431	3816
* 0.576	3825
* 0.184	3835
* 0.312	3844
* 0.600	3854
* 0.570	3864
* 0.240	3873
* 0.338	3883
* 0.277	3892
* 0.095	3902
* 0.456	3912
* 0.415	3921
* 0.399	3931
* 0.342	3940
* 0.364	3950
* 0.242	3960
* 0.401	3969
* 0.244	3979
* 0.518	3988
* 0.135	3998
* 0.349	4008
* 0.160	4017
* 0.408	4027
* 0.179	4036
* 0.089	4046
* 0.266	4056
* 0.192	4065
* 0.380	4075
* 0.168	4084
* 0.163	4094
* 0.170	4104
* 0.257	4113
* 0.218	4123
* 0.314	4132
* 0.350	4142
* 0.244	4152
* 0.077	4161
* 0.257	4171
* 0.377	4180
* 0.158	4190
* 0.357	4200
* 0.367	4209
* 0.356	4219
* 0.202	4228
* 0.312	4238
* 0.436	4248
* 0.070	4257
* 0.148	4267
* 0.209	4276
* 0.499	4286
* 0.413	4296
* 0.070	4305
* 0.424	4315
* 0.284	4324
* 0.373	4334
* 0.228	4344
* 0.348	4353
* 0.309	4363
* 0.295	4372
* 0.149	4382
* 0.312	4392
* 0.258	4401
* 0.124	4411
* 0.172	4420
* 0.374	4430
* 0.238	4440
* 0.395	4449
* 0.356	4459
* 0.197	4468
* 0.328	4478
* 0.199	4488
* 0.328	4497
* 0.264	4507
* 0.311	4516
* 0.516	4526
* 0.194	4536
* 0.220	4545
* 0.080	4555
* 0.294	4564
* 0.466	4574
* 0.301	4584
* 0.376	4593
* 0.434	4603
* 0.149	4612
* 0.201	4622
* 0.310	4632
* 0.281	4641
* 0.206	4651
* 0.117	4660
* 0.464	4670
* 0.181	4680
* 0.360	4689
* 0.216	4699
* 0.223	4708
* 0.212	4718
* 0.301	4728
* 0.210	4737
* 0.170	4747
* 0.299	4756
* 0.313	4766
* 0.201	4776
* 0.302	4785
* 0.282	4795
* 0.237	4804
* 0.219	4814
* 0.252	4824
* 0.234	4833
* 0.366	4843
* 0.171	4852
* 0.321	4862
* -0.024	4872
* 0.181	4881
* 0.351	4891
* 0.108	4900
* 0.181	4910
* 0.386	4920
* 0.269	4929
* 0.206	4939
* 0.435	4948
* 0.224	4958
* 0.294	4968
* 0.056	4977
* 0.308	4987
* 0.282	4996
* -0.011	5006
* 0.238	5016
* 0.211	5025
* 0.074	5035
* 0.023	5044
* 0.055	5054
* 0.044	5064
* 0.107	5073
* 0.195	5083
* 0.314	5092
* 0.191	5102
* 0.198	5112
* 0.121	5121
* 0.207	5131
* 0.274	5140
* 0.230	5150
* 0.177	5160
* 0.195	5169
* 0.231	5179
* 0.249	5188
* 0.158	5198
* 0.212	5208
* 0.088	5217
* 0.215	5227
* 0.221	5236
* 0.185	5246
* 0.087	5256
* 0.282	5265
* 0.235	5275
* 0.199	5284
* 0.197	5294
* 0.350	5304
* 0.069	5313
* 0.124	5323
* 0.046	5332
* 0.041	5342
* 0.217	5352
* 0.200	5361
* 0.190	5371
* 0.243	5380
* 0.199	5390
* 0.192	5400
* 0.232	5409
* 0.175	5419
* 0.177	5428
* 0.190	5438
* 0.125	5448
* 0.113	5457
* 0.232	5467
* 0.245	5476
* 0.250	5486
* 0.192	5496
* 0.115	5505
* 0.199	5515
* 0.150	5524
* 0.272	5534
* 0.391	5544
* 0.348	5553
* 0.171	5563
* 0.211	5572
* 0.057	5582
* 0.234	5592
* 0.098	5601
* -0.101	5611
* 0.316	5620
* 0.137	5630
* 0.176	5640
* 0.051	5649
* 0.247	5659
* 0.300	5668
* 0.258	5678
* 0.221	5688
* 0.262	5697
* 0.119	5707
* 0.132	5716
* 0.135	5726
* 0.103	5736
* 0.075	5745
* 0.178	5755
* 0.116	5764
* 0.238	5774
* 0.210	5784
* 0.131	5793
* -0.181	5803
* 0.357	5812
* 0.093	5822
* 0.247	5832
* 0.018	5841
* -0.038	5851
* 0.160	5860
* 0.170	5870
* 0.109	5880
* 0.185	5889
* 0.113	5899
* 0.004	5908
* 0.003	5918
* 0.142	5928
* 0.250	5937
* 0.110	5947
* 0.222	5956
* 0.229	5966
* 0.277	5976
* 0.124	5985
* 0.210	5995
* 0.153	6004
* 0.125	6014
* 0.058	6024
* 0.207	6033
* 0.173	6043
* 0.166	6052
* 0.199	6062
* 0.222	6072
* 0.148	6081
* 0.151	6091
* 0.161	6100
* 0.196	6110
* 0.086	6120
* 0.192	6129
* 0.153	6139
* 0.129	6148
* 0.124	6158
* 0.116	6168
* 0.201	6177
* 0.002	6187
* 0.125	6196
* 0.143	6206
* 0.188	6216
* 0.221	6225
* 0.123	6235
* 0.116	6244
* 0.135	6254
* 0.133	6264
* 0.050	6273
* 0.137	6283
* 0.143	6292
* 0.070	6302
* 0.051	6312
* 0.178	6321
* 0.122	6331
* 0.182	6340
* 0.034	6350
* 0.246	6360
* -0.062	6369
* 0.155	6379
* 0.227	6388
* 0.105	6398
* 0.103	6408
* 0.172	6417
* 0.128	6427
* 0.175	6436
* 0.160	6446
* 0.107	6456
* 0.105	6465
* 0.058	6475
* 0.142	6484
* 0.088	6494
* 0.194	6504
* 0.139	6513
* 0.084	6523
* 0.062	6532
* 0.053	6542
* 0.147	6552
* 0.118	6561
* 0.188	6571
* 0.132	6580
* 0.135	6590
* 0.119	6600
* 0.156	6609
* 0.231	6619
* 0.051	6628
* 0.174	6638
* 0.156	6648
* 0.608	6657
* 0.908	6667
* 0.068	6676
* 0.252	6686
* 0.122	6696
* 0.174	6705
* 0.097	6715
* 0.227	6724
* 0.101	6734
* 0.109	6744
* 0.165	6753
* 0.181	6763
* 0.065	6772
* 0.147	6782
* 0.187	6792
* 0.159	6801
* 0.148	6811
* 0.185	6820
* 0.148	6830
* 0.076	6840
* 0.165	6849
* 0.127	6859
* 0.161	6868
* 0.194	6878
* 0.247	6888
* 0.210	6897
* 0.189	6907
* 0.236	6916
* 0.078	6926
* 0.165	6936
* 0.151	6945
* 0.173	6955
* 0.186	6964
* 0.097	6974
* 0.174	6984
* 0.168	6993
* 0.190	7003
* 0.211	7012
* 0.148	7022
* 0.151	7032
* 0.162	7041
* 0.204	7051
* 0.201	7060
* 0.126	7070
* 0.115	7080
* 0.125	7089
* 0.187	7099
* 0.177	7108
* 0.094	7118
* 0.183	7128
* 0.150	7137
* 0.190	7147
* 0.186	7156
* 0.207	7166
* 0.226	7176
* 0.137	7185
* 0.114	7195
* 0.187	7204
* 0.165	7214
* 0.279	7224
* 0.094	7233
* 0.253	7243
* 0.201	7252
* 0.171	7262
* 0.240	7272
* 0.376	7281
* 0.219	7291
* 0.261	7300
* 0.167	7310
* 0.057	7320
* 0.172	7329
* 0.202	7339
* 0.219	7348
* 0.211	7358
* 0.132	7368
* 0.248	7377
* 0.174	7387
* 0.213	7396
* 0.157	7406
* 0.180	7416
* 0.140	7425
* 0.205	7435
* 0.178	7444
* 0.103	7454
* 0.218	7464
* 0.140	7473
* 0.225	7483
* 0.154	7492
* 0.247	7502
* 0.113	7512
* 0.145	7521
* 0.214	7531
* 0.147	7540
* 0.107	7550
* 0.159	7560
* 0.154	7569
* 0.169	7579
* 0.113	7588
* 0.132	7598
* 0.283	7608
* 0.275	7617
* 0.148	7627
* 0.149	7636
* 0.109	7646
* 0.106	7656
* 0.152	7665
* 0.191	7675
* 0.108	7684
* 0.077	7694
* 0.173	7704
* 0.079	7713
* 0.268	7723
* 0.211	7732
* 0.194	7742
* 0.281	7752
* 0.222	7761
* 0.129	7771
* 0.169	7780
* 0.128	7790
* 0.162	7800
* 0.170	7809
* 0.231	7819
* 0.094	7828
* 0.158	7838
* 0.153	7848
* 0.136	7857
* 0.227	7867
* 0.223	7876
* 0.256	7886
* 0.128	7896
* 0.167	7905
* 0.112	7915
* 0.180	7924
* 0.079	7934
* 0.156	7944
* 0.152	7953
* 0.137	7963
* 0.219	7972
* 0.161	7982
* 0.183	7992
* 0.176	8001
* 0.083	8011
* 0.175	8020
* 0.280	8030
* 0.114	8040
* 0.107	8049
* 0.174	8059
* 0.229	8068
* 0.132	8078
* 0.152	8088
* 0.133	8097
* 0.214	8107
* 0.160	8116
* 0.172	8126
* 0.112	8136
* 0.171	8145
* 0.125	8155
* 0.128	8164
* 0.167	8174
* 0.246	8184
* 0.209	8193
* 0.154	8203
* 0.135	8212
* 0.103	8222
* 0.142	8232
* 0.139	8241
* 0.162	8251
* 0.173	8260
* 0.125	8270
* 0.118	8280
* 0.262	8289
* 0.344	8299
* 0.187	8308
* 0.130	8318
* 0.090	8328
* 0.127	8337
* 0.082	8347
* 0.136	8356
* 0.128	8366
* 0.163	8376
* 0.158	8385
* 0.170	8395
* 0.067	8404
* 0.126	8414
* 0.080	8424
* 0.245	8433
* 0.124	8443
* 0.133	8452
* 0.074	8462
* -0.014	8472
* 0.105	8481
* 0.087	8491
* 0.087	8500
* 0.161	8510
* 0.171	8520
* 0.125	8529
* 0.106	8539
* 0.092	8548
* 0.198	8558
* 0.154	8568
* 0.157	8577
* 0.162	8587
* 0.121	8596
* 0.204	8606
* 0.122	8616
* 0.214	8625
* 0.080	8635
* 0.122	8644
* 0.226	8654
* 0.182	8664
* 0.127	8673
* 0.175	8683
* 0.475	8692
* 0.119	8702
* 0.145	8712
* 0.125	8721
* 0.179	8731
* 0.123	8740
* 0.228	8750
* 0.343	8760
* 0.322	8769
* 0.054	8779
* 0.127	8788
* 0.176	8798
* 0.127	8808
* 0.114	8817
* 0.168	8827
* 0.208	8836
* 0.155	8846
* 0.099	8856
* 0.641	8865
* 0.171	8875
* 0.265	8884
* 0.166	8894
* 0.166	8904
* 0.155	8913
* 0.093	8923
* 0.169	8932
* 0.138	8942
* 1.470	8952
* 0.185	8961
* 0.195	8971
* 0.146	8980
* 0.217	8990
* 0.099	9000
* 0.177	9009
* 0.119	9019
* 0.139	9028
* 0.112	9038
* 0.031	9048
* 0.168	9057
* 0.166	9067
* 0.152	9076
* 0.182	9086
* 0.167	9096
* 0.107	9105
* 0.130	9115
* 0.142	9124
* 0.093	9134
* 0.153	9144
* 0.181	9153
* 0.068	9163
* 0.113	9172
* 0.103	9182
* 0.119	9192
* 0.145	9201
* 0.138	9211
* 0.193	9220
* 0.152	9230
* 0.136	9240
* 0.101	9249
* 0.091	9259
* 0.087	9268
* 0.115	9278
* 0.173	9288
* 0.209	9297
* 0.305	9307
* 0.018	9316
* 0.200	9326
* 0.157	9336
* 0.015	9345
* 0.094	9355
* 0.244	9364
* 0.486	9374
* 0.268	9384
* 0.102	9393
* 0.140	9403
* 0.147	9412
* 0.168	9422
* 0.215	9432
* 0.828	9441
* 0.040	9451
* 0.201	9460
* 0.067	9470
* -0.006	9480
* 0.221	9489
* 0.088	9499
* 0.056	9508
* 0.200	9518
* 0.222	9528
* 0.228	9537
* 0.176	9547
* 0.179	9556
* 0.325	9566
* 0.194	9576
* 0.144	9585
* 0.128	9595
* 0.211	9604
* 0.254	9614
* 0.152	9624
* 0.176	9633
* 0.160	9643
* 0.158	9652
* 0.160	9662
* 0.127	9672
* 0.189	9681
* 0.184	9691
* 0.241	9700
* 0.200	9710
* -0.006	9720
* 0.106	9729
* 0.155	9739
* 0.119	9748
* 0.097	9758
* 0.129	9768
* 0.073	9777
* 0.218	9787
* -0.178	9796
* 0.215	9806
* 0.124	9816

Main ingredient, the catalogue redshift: 0.787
